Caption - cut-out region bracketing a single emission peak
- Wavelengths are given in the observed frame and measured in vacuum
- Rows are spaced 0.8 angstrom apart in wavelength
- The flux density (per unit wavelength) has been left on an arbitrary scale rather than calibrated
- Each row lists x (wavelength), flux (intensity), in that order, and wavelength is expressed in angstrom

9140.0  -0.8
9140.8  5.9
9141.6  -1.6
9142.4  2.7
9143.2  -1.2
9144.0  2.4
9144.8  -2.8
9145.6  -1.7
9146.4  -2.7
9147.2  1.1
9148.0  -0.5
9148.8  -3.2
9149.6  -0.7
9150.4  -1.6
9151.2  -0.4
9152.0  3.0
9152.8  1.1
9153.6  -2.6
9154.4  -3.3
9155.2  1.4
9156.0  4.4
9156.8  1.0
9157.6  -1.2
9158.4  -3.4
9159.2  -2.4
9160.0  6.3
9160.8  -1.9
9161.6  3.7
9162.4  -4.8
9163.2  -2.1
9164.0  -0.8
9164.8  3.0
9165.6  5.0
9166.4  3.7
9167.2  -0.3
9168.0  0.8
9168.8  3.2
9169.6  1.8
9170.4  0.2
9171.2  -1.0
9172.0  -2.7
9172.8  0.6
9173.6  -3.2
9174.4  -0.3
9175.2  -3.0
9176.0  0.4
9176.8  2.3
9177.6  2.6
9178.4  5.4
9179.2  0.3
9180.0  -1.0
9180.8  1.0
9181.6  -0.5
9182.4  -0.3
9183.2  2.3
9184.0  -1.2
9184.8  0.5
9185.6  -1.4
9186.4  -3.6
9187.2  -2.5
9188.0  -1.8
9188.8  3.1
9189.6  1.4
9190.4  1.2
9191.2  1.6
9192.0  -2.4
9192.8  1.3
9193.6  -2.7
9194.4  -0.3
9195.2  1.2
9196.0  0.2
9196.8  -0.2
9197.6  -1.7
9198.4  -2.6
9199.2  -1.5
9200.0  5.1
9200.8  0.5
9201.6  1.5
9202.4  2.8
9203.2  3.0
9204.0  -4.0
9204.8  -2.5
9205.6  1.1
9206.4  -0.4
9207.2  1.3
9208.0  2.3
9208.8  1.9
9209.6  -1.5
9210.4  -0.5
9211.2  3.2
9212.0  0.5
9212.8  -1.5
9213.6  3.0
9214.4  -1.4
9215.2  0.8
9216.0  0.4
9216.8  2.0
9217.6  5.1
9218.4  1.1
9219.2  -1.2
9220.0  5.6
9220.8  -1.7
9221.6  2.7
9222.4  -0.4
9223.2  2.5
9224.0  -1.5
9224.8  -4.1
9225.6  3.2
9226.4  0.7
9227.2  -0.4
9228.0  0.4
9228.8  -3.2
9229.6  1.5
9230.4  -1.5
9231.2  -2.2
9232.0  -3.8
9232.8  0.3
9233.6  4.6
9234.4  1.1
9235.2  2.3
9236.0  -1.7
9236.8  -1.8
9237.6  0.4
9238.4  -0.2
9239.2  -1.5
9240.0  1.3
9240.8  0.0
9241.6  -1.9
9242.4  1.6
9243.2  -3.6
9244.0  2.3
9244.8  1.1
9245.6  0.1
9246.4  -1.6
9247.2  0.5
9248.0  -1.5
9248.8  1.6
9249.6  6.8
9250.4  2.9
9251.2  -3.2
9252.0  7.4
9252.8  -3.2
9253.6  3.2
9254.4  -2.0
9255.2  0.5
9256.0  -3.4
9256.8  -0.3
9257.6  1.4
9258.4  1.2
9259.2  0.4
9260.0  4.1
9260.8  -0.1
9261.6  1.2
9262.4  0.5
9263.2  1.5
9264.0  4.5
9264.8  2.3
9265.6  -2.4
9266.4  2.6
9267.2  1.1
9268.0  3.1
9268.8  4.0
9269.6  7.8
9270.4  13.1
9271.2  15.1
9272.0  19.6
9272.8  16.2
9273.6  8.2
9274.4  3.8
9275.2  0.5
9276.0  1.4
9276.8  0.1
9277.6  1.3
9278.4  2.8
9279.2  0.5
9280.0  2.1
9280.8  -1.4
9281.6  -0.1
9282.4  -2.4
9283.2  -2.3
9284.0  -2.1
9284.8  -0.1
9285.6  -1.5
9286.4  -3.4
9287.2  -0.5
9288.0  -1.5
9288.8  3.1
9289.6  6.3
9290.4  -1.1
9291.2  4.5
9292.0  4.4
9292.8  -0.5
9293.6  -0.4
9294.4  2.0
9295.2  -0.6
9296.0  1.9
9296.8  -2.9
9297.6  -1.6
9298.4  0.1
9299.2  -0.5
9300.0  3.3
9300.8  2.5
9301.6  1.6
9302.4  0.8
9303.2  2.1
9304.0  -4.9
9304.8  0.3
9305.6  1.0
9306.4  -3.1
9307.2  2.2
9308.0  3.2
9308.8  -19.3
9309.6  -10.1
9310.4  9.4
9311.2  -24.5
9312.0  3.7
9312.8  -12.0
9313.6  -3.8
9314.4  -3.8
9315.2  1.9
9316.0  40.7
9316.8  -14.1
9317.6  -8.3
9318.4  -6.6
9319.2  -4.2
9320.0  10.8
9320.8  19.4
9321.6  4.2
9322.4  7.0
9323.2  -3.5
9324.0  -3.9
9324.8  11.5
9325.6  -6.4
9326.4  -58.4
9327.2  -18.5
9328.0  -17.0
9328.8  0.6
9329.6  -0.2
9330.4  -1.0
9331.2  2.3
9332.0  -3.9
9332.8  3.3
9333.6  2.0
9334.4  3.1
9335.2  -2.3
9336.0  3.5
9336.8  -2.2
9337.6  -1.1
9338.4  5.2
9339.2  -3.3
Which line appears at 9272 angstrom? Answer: H-gamma 4340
